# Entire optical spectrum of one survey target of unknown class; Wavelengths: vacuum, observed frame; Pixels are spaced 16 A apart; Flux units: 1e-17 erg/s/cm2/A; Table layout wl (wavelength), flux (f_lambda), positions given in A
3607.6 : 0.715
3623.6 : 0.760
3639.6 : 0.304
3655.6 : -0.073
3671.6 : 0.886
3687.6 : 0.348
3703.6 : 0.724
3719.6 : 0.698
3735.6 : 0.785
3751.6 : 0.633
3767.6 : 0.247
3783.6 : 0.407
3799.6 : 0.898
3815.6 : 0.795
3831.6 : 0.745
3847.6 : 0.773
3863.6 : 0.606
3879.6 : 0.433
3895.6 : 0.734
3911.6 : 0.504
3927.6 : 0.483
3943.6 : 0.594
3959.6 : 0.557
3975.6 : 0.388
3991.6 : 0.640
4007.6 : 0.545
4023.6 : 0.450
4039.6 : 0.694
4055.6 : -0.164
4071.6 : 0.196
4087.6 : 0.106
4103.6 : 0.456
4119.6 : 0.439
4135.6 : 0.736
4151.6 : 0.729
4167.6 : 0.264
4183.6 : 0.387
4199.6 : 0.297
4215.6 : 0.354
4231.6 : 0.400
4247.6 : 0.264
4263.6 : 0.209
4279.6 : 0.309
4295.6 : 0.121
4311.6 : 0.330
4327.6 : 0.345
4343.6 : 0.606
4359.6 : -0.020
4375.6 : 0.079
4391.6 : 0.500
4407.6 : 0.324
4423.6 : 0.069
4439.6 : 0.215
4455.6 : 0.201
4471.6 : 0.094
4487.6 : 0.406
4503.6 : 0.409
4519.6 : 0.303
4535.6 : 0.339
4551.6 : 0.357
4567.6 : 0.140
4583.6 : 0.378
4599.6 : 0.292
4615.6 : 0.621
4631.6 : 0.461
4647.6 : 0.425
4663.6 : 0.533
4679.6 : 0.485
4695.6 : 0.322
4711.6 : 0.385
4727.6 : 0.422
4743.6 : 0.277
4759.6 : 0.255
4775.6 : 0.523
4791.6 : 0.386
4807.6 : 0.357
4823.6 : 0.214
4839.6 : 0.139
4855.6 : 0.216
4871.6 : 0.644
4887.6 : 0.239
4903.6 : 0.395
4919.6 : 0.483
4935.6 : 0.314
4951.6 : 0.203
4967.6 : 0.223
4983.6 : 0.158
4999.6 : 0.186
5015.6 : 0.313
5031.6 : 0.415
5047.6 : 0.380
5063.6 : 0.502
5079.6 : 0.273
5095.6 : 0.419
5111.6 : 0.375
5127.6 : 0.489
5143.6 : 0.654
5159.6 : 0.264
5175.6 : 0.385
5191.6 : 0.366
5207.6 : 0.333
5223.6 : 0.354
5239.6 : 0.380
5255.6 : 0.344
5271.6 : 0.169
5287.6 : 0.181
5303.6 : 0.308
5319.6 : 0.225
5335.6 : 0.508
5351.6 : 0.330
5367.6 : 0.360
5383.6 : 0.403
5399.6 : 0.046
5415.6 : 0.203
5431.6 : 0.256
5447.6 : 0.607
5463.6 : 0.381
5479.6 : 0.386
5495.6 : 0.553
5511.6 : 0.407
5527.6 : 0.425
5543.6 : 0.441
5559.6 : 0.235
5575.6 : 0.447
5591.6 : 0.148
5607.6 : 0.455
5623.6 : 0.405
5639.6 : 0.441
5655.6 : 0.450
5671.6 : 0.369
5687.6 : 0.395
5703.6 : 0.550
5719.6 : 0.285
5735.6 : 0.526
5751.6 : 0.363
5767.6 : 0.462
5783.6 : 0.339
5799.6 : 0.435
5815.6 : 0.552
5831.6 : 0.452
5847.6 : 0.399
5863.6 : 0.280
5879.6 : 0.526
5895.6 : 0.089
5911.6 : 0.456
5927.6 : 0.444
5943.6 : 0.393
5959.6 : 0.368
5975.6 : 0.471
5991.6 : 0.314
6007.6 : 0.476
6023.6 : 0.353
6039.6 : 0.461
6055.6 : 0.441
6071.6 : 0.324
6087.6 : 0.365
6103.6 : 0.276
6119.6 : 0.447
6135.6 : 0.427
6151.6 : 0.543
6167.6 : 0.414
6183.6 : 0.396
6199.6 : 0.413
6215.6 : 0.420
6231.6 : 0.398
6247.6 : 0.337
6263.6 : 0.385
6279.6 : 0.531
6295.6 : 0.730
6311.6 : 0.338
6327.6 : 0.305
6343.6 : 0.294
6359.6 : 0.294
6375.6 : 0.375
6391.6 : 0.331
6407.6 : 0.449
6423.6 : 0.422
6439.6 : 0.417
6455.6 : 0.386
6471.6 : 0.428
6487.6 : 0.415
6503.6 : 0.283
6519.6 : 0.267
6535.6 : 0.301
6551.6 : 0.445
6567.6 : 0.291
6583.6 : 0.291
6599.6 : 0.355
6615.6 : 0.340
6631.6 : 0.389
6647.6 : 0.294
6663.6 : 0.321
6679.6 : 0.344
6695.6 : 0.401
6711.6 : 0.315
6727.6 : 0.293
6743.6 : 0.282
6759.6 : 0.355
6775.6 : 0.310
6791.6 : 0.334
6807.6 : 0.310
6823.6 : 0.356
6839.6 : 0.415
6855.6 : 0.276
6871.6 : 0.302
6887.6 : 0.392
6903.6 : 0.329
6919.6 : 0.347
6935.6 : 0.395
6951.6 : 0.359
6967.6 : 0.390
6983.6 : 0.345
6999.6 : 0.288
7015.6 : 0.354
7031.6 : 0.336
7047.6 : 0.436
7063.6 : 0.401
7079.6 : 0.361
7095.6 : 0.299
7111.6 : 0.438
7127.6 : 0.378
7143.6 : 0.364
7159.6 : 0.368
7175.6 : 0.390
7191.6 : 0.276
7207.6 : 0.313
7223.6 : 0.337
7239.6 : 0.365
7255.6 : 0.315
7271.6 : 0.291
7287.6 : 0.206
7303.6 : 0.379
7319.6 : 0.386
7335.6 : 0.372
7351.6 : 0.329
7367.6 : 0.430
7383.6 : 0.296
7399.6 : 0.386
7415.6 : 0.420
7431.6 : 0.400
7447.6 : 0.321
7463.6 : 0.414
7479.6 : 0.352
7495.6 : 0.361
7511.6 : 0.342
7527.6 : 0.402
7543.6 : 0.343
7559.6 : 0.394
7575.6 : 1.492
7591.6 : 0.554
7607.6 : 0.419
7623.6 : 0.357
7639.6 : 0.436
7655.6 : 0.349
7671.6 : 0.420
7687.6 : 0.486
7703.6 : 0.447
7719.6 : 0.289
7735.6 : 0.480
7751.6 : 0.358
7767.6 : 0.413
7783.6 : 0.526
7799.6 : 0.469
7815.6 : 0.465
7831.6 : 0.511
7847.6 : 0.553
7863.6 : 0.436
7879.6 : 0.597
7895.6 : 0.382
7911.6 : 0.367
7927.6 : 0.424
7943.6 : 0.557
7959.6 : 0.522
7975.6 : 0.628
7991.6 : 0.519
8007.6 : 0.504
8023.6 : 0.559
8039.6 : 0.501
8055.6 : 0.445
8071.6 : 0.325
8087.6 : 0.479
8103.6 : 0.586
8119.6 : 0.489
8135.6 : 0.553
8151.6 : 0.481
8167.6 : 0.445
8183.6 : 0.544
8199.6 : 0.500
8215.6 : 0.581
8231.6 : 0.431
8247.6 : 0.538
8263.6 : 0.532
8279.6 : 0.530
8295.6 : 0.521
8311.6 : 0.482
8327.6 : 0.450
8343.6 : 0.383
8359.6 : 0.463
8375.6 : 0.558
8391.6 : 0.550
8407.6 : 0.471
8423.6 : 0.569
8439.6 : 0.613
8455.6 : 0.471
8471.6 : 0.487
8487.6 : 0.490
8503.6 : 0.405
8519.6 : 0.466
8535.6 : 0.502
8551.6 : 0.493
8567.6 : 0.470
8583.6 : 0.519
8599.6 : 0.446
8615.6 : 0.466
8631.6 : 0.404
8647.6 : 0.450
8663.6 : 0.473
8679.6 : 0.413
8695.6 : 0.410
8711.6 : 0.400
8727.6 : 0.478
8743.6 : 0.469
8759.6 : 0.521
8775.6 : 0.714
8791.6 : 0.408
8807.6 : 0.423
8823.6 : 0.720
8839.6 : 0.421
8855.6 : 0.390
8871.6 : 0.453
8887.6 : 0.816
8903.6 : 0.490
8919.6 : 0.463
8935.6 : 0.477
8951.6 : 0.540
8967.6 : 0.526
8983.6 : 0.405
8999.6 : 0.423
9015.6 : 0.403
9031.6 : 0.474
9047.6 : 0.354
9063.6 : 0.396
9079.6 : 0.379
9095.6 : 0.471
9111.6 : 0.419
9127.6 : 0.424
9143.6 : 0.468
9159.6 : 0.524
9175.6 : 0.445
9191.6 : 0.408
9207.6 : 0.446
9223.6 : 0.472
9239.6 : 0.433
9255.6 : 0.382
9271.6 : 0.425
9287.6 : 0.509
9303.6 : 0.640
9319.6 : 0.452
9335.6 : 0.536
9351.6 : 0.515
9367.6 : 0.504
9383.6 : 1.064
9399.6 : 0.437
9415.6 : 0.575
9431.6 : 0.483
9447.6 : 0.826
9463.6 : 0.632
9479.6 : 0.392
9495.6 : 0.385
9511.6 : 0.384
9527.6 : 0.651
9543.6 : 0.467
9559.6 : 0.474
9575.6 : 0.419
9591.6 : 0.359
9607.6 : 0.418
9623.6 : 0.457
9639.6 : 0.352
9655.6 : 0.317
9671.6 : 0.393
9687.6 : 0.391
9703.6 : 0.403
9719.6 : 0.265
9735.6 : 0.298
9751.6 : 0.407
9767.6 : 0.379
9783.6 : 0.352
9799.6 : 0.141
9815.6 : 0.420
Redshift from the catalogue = 1.033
